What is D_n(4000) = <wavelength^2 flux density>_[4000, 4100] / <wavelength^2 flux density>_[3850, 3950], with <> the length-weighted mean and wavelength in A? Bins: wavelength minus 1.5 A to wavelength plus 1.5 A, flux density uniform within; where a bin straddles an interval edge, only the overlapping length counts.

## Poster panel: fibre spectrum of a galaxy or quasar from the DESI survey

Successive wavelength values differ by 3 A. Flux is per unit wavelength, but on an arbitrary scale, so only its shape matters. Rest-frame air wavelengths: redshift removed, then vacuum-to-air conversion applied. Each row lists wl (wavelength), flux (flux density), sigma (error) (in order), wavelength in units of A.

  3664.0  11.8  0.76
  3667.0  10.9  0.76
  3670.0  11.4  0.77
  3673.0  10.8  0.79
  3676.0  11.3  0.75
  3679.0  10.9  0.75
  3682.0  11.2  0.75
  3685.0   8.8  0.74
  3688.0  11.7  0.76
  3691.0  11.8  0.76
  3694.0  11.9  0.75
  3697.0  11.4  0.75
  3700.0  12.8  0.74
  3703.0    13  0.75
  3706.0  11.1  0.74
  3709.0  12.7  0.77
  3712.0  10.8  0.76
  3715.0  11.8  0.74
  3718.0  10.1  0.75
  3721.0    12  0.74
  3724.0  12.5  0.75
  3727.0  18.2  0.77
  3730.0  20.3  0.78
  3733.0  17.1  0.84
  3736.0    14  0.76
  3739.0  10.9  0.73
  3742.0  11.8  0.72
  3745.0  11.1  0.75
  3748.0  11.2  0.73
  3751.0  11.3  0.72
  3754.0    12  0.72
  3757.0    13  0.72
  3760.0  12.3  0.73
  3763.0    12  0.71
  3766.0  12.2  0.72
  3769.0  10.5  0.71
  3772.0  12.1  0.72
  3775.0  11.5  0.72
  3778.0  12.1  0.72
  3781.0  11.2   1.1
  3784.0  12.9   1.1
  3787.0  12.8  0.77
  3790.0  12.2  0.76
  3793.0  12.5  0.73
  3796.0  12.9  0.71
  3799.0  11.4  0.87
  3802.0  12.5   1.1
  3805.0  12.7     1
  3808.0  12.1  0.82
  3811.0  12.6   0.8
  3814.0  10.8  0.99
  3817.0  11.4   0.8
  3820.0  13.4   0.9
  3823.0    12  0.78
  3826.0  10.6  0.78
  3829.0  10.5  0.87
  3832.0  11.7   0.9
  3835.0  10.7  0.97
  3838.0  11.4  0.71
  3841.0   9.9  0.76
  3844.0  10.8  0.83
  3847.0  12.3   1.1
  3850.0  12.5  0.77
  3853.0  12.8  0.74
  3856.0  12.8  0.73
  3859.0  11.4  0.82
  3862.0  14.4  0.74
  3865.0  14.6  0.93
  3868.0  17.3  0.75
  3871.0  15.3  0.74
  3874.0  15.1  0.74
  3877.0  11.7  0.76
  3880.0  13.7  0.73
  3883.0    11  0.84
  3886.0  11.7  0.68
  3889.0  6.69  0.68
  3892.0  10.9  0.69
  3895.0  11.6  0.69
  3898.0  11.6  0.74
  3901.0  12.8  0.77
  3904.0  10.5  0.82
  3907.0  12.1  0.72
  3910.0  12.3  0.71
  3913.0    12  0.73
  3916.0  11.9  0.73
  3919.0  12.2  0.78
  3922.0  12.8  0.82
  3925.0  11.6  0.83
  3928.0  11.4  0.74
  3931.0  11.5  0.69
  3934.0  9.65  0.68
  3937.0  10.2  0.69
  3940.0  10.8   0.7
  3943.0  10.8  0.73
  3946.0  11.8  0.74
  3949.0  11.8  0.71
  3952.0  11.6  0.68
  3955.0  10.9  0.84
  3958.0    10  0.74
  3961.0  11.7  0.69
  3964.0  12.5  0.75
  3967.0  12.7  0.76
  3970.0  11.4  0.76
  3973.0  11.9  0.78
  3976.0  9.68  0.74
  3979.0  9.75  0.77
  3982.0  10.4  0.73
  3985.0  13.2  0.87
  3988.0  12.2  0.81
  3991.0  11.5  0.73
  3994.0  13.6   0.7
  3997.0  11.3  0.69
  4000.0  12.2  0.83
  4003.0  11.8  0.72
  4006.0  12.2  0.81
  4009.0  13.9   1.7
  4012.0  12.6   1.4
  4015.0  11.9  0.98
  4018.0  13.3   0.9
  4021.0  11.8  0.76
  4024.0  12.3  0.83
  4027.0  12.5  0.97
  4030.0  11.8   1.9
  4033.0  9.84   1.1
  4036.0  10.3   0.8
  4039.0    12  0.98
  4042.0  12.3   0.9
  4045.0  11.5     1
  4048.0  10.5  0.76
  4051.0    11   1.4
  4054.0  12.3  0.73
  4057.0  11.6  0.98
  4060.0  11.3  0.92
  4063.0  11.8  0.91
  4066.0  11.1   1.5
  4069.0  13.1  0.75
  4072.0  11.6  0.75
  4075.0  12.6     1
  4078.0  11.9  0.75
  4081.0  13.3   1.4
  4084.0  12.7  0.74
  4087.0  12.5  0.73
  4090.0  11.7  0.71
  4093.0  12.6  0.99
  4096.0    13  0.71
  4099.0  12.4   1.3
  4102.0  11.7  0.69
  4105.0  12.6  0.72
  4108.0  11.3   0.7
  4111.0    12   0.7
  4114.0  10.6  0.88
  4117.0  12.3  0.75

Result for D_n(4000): 1.1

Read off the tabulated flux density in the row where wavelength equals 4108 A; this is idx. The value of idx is 11.3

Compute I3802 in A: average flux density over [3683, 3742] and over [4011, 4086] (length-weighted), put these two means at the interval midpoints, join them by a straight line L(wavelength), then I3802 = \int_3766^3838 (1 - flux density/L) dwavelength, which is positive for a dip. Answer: 3.7 A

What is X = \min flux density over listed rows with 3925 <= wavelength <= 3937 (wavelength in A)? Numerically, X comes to 9.65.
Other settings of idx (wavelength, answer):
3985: 13.2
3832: 11.7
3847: 12.3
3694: 11.9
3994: 13.6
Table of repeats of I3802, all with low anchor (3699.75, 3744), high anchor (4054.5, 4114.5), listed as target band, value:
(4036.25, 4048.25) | 0.67 A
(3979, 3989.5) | 0.67 A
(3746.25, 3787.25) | 3.79 A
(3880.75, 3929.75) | 4.62 A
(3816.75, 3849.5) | 3.90 A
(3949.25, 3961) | 1.38 A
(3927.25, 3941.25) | 2.13 A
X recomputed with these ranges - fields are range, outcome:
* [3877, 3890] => 6.69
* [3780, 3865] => 9.9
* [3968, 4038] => 9.68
